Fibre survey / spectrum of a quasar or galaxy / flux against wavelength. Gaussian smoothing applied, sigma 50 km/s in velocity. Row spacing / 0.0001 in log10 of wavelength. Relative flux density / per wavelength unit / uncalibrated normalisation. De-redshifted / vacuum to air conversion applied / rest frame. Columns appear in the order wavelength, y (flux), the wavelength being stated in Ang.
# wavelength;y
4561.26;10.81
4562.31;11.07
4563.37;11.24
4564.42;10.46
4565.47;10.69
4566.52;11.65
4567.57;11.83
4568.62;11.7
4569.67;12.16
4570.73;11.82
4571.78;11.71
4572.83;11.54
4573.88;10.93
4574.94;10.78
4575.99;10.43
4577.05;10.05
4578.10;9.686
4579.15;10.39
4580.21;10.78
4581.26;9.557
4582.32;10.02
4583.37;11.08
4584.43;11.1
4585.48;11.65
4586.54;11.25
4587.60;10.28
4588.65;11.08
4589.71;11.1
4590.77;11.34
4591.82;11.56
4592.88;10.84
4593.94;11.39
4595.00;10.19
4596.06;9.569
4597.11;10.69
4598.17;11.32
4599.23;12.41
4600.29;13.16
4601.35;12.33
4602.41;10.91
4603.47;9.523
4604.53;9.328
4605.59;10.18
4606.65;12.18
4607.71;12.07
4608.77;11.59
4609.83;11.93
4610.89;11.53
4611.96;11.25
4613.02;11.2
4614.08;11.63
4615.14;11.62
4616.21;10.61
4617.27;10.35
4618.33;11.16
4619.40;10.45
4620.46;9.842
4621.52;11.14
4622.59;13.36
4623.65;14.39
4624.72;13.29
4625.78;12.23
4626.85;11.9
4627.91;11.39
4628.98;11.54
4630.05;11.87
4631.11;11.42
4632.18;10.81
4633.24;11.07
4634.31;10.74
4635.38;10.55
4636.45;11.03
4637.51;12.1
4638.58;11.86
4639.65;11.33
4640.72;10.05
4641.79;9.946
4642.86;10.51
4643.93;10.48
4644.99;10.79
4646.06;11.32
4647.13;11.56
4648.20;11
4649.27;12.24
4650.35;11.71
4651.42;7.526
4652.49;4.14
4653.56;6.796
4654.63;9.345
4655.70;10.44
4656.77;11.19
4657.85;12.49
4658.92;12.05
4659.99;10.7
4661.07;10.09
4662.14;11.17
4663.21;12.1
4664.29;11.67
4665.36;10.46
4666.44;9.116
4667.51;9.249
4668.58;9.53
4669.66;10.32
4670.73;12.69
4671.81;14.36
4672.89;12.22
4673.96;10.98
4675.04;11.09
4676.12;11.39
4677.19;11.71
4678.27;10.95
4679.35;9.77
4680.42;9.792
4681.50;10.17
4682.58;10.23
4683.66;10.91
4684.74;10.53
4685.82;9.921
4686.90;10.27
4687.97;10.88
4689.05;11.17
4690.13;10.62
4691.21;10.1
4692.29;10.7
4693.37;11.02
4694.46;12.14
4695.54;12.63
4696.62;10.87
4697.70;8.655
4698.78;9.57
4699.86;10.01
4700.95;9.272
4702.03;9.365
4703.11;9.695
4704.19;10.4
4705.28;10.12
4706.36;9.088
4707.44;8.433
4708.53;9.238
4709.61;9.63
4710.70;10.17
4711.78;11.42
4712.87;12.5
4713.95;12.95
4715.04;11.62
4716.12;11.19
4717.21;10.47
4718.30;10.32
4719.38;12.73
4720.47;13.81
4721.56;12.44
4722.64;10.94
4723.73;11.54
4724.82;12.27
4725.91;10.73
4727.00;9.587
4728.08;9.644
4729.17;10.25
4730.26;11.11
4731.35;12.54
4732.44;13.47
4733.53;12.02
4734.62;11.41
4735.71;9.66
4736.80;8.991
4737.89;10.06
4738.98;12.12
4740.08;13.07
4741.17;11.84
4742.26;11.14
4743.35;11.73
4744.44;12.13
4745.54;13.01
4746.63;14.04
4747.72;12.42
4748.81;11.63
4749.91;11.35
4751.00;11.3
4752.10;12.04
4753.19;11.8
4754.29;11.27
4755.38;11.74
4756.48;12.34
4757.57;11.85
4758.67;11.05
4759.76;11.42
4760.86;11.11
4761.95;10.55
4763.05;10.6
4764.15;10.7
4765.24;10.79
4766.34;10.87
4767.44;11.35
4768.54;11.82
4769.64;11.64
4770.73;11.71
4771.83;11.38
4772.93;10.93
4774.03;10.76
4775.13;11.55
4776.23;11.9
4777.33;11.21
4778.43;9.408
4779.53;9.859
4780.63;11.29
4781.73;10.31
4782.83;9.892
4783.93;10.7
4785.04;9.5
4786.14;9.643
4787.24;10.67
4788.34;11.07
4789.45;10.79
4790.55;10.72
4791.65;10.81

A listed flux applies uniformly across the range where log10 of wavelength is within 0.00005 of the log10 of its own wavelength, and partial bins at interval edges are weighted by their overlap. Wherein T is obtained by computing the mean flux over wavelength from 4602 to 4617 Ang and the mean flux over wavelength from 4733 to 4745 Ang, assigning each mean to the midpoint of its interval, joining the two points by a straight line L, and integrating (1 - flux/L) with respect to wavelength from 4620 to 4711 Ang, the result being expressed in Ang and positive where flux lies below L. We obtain 3.8 Ang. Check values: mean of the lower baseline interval 11.1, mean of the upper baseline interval 11.3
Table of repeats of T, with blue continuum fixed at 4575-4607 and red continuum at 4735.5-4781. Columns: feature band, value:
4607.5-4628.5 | -1.4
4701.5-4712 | 1.4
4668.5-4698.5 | 0.6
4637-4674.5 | 1.3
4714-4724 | -0.4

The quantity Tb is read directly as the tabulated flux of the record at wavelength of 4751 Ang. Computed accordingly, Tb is 11.3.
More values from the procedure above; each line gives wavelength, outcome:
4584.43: 11.1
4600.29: 13.16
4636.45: 11.03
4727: 9.587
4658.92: 12.05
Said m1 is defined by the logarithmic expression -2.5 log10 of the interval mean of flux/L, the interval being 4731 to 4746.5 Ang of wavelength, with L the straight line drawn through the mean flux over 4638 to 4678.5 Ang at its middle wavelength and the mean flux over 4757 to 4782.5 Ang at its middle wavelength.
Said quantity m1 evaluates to -0.07 mag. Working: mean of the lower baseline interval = 10.7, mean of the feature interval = 11.7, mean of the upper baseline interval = 11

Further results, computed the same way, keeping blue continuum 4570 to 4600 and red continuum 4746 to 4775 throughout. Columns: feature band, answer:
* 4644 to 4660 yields 0.09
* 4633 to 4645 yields 0.02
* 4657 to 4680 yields 0.00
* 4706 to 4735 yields 0.02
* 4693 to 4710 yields 0.13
